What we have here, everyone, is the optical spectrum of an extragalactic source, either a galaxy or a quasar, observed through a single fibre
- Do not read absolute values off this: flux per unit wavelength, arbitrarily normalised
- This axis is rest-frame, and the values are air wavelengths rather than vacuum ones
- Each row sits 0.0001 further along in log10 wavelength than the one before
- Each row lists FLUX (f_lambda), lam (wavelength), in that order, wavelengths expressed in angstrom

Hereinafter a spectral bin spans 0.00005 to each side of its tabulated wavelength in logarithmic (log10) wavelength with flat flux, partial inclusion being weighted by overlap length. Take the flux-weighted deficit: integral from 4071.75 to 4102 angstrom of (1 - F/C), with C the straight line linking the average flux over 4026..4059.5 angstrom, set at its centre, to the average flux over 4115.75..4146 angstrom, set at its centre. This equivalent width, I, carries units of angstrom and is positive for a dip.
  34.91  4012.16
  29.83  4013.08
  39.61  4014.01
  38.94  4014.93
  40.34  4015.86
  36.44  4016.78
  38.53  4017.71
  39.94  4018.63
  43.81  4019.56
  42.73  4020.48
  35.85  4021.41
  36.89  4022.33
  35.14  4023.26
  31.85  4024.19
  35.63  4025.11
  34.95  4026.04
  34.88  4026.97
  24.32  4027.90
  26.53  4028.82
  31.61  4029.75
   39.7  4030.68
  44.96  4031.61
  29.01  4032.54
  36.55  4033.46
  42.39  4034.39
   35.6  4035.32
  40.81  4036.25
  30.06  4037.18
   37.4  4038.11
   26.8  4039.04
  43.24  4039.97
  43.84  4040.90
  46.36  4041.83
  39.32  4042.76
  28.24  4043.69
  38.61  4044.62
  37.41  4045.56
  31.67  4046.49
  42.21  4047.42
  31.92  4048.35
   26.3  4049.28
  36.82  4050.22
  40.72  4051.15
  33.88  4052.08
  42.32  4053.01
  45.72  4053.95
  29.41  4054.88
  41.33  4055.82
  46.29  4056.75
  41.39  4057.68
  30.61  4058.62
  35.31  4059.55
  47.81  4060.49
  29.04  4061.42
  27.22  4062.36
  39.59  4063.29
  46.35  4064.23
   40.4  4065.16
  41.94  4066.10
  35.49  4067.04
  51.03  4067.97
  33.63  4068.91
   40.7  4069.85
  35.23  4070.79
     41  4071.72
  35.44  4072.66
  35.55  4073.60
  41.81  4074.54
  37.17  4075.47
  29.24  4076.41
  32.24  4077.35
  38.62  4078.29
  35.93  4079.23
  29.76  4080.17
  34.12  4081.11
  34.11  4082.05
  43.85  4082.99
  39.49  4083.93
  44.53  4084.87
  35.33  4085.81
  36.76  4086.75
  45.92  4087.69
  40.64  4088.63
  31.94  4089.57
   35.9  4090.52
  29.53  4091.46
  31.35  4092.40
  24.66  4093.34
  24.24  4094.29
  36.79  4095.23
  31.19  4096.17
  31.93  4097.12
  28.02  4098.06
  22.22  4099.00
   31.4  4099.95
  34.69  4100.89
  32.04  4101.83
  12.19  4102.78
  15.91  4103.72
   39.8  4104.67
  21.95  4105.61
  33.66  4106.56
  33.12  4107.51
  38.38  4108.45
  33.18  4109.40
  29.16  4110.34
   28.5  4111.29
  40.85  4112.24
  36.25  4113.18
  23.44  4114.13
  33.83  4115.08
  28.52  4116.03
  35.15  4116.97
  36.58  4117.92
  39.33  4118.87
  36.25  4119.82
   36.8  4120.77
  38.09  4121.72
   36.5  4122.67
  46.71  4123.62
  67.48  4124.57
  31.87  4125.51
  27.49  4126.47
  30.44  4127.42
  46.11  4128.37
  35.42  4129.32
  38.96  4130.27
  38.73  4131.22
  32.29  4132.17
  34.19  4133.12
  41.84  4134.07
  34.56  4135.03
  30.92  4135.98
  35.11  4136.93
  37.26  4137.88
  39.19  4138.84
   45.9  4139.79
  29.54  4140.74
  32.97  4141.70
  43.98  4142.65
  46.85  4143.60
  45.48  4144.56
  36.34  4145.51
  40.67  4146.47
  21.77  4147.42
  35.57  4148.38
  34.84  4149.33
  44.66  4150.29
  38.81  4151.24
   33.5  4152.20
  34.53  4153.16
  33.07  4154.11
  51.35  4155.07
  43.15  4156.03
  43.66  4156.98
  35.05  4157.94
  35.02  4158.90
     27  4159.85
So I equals 2.4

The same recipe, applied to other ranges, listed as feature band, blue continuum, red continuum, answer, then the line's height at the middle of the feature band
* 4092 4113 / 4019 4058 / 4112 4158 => 4.2 angstrom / 37.3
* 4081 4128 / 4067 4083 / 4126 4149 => 3.7 angstrom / 36.8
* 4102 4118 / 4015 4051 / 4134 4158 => 3.0 angstrom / 37.5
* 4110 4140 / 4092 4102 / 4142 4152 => -1.6 angstrom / 34.8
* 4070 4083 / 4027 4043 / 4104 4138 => 0.1 angstrom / 36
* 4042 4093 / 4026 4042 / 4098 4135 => -2.9 angstrom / 35.2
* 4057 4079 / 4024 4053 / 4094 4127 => -2.0 angstrom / 34.6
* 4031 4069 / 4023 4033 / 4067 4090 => -2.7 angstrom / 35.3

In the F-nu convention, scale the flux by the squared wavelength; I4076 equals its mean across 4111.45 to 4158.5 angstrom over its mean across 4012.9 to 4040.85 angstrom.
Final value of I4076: 1.1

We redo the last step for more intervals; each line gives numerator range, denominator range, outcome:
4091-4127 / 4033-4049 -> 0.91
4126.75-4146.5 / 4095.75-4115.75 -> 1.28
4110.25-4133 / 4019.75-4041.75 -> 1.06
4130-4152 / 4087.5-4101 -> 1.21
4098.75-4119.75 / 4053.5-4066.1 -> 0.83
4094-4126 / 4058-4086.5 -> 0.90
